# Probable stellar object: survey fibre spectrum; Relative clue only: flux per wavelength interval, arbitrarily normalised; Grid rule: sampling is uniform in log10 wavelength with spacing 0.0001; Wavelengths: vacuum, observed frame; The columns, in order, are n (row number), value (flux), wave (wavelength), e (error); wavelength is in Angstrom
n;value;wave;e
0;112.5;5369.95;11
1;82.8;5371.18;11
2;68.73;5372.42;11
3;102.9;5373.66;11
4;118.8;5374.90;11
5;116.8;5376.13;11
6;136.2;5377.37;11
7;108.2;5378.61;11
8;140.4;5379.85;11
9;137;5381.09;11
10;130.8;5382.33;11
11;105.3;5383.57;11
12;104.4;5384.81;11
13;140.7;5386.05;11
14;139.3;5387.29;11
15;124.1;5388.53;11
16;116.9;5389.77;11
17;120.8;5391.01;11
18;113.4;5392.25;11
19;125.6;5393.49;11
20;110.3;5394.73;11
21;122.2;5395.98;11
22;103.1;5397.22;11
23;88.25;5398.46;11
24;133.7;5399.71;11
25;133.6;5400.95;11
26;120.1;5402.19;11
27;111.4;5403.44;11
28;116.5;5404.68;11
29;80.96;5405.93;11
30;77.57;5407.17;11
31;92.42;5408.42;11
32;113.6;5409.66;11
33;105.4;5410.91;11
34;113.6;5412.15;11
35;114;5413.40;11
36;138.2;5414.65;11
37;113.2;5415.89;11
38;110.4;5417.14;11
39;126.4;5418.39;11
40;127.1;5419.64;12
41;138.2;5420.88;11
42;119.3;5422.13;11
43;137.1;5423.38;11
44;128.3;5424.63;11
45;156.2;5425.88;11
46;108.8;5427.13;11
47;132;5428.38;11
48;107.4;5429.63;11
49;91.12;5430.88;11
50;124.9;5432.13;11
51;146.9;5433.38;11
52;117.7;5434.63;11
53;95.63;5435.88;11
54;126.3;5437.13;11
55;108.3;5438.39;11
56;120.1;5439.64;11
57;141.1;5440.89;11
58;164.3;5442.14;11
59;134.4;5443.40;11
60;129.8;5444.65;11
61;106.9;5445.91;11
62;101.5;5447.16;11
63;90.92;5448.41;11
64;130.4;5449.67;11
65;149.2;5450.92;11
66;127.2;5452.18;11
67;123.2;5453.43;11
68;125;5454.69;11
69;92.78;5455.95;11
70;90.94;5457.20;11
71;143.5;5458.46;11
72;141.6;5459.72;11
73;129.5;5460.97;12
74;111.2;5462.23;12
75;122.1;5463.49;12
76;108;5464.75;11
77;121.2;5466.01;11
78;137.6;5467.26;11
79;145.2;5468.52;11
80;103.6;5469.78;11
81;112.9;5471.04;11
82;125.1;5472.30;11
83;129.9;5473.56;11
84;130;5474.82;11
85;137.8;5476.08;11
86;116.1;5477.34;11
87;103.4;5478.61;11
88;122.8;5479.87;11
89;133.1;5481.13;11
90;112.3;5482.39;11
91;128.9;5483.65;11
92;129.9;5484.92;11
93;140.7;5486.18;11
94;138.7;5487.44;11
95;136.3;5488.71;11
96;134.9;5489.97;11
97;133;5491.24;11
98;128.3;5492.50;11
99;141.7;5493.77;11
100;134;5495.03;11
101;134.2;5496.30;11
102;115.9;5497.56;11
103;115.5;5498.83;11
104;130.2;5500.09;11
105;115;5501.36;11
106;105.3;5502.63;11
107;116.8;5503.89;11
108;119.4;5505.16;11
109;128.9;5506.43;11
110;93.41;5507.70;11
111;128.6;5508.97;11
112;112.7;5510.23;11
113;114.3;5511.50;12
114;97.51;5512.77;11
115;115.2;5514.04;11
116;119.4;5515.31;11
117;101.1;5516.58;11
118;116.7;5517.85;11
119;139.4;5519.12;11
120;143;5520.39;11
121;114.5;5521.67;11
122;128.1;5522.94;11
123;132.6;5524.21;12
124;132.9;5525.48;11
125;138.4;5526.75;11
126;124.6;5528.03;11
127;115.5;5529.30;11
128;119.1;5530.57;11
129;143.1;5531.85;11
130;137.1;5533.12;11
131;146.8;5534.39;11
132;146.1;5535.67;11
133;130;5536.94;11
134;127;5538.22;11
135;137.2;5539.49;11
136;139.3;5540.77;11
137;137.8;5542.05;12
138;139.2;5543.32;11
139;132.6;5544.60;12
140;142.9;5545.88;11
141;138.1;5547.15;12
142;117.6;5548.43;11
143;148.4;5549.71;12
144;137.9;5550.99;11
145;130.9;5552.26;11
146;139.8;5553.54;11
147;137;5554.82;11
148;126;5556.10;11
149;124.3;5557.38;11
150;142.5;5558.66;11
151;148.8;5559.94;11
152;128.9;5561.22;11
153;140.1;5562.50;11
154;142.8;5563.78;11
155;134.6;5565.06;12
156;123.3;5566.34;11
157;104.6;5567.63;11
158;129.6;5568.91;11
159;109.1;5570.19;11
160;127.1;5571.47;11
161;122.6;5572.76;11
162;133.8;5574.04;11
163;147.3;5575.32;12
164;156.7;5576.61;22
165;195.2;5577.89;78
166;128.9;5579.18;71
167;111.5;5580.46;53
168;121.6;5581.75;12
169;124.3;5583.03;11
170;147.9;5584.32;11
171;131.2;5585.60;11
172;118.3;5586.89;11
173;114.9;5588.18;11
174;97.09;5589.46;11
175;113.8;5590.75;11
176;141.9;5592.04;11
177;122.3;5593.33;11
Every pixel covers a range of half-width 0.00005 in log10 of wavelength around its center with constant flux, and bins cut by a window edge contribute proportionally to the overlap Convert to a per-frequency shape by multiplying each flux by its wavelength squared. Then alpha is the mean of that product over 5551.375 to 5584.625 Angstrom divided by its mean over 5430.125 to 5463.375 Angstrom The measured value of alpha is 1.1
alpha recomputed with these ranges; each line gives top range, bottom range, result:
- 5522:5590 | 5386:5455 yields 1.16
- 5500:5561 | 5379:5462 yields 1.11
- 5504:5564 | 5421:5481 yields 1.09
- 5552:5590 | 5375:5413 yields 1.21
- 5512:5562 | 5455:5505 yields 1.08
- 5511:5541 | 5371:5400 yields 1.15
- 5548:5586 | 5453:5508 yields 1.12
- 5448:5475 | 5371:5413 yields 1.10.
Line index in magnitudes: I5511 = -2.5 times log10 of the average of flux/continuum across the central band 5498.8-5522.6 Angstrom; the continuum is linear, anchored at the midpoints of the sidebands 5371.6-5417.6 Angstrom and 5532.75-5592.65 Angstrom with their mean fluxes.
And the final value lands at 0.09 mag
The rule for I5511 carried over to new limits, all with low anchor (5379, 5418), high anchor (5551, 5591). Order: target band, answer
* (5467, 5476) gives -0.04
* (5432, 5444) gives -0.08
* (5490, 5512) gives 0.03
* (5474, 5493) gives -0.04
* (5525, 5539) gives -0.04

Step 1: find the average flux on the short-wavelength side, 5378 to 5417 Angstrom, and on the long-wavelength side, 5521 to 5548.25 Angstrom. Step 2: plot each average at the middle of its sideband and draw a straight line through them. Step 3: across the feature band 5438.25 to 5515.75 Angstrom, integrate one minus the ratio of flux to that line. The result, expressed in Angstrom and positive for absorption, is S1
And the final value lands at 1.6 Angstrom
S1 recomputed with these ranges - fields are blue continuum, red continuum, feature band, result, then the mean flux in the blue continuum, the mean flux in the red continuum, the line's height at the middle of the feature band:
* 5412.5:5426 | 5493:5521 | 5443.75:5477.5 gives 0.46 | 127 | 120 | 123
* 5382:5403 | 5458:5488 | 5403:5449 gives 1.51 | 119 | 126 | 122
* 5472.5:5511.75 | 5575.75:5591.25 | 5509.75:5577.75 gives -1.61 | 125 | 130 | 128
